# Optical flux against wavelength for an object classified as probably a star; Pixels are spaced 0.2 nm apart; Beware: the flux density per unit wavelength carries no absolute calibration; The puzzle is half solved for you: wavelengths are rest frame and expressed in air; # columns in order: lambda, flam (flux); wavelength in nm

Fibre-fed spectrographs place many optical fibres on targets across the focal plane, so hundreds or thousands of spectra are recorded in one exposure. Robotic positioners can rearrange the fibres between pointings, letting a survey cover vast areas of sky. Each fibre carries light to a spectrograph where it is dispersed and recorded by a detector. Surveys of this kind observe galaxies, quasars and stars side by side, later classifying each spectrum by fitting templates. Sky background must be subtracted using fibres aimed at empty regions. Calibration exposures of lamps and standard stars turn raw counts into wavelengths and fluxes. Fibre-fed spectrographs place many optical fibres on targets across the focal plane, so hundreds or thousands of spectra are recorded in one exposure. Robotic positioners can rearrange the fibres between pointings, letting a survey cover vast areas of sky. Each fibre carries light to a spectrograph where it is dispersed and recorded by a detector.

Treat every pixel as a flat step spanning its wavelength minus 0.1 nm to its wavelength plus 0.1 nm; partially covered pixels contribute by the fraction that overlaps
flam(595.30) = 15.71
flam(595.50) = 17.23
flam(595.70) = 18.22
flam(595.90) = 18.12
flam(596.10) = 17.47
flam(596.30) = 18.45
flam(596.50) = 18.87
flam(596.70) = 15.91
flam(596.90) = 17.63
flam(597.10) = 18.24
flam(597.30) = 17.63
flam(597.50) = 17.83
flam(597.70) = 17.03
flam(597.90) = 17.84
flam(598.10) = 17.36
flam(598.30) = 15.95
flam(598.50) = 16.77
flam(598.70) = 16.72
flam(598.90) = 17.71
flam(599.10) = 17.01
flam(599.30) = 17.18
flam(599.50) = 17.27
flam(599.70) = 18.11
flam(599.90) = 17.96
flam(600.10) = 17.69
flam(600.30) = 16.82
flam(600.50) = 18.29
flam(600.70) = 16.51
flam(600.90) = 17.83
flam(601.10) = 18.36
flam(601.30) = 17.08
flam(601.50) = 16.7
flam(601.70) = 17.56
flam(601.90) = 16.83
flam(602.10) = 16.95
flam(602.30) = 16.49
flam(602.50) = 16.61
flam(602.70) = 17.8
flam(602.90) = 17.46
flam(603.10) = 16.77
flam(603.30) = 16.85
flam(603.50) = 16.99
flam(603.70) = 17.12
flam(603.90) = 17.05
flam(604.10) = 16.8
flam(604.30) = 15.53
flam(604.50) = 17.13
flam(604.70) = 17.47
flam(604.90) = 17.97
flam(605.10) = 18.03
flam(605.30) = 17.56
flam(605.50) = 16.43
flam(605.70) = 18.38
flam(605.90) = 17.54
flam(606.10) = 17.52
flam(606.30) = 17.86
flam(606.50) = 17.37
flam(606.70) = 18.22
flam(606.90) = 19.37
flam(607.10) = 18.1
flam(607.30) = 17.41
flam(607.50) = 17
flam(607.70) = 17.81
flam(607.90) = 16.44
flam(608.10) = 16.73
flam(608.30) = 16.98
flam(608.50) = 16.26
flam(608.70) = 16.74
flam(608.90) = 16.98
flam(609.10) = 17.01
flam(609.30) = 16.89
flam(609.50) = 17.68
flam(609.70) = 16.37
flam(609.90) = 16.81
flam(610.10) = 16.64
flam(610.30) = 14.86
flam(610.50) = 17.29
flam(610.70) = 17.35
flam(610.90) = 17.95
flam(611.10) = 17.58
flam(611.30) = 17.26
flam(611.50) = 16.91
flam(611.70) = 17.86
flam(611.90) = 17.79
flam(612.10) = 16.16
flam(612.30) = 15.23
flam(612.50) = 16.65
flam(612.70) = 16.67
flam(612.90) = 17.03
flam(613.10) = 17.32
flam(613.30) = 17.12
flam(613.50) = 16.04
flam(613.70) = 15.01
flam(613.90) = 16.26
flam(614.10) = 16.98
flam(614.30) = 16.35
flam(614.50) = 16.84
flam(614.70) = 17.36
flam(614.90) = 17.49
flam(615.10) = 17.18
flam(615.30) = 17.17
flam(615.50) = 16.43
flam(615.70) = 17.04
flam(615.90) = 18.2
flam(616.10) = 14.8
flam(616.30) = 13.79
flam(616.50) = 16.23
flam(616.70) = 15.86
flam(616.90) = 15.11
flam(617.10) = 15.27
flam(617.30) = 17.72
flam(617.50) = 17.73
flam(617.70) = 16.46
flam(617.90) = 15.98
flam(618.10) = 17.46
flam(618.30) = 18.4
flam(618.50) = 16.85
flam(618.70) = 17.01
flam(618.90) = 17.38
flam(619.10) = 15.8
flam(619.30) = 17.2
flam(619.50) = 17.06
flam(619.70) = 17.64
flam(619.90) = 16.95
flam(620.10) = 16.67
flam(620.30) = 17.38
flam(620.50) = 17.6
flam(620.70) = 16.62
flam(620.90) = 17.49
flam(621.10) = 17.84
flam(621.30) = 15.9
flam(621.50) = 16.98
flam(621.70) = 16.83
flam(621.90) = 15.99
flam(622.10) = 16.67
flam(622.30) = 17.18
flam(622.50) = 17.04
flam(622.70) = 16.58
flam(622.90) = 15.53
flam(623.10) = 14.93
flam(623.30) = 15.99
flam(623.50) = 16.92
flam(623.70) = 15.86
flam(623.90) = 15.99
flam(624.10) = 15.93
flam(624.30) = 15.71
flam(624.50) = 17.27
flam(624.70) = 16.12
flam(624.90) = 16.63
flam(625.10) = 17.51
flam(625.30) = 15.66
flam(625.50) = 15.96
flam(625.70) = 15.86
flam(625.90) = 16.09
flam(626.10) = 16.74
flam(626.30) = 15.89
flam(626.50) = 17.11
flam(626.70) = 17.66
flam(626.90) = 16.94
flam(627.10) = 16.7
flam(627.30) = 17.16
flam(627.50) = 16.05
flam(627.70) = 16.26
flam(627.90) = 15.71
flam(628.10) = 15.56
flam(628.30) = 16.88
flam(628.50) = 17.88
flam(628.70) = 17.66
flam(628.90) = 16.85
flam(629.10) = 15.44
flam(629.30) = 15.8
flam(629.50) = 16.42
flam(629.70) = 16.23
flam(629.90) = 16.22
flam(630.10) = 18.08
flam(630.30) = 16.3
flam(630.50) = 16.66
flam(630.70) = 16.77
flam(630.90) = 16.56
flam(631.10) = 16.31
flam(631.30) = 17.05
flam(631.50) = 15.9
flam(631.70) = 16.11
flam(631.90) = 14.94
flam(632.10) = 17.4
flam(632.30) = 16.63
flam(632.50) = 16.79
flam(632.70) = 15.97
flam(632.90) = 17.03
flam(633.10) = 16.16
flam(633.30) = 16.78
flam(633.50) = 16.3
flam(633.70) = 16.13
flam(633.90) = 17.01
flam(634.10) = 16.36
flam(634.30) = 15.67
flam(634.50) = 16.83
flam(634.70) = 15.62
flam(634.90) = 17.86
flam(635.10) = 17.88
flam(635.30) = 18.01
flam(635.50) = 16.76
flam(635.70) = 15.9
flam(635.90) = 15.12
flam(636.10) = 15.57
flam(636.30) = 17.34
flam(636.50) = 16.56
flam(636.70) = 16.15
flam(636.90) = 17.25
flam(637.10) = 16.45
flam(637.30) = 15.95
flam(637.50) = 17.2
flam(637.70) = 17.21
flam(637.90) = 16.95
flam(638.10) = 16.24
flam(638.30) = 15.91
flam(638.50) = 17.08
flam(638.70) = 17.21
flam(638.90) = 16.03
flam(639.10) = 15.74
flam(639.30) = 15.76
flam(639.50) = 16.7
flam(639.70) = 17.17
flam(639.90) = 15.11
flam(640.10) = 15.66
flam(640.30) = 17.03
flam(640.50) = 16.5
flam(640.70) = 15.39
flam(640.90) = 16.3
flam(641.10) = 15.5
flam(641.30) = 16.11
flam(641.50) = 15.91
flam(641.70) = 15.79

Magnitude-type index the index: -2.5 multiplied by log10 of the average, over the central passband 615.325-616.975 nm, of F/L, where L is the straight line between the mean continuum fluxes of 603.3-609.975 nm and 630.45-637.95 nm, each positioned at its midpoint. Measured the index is 0.067 mag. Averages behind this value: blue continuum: 17.3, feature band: 16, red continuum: 16.6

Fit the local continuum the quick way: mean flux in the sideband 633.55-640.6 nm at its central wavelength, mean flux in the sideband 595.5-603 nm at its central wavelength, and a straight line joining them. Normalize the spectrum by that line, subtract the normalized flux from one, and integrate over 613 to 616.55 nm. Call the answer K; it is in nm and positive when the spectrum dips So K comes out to 0.10 nm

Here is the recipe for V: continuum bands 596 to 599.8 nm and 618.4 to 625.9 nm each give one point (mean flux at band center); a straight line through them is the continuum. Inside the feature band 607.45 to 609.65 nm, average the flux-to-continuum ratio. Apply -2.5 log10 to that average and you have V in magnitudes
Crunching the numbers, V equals 0.01 mag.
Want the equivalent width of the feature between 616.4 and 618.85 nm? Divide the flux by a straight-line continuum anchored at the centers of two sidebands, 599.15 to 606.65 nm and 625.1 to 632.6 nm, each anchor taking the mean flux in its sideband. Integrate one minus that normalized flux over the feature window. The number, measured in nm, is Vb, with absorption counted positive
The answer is 0.02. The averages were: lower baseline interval 17.3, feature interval 16.7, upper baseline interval 16.5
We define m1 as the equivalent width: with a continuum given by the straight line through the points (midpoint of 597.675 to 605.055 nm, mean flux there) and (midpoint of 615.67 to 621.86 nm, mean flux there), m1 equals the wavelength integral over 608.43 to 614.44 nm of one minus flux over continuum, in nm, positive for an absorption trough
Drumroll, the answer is 0.055 nm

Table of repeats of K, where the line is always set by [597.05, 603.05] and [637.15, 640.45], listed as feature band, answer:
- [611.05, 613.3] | 0.012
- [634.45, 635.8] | -0.038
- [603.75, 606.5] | -0.021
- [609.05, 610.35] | 0.033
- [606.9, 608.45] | -0.017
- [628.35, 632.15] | 0.018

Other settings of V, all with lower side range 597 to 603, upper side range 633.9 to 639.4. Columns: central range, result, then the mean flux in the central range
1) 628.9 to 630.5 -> 0.02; 16.4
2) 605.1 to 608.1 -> -0.03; 17.6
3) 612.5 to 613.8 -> 0.03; 16.5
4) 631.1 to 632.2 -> 0.02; 16.3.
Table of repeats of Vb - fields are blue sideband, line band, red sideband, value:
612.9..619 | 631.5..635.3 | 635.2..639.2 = 0.00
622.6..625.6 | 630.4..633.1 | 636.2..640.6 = -0.02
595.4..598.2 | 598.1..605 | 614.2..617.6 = 0.10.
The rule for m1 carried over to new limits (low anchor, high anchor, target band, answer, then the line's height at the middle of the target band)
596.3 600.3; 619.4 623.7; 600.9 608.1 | -0.04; 17.2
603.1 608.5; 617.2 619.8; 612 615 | 0.11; 17.2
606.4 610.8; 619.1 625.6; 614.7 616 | -0.03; 16.9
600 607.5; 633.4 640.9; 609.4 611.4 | 0.02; 17.2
